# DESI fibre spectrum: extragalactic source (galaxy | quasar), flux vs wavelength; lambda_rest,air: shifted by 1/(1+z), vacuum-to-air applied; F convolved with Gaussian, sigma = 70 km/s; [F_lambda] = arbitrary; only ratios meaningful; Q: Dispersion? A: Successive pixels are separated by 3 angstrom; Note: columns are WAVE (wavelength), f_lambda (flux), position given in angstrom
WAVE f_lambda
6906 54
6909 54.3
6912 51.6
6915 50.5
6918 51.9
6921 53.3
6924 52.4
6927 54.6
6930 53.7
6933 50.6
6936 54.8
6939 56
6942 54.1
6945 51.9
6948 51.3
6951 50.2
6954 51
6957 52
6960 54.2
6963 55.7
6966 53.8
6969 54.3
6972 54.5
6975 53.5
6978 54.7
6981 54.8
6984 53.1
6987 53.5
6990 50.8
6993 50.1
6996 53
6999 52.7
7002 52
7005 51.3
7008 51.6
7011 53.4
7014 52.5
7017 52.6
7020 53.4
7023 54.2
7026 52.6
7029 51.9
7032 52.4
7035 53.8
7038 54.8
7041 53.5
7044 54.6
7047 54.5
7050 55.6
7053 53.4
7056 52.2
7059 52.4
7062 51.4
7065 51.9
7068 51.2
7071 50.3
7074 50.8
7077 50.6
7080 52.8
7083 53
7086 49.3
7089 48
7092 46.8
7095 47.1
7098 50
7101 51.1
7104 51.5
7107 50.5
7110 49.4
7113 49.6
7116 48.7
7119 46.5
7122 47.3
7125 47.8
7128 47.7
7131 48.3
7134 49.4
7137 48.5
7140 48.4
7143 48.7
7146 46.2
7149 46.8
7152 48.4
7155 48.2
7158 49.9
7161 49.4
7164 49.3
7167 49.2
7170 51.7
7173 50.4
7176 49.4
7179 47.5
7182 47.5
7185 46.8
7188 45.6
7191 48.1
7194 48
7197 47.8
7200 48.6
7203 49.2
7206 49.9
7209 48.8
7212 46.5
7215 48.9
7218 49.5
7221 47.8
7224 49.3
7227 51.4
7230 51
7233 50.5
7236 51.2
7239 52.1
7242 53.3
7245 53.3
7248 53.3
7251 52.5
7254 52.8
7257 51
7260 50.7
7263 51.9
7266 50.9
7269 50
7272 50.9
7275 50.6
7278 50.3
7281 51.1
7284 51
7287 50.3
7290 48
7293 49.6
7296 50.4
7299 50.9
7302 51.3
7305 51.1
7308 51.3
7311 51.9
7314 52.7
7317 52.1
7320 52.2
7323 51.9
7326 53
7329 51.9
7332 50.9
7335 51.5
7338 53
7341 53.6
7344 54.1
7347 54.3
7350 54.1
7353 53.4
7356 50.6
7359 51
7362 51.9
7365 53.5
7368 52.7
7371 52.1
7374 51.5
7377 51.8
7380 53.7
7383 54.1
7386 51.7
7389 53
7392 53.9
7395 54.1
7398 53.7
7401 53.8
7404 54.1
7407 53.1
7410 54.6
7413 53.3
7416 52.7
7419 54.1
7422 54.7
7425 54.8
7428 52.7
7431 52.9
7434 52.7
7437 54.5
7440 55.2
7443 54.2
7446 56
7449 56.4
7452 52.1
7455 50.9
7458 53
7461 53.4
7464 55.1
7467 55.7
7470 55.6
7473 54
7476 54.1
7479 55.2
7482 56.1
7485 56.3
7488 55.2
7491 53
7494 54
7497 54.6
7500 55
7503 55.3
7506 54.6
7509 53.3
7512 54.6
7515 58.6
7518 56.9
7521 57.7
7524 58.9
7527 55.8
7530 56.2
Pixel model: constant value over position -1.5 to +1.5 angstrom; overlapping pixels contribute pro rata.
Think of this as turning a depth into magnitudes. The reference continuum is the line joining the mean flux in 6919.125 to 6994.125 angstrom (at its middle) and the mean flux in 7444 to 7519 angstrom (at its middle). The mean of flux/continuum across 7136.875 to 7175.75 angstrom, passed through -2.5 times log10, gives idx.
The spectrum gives 0.103 mag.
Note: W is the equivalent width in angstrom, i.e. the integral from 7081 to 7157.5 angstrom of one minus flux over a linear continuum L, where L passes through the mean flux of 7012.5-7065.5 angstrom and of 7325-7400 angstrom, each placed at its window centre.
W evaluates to 6.3 angstrom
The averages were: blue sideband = 53.2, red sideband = 52.8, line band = 48.7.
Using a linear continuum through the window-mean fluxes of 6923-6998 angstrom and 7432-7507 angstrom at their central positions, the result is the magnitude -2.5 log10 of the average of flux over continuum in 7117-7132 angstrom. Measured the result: 0.13 mag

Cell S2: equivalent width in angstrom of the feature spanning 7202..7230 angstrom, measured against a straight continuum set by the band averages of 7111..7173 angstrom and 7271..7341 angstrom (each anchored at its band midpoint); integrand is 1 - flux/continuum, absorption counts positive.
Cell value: 0.4 angstrom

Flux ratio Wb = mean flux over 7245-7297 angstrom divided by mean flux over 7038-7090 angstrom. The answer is 0.98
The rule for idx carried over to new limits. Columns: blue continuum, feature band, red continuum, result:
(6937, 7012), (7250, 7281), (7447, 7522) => 0.06 mag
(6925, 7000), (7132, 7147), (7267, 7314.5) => 0.08 mag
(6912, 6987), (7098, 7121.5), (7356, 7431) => 0.08 mag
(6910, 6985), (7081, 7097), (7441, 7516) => 0.10 mag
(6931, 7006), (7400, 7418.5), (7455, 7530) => 0.02 mag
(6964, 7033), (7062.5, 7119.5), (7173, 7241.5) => 0.02 mag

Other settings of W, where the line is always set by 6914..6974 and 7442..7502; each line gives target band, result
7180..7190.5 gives 1.4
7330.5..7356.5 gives 0.6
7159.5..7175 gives 1.1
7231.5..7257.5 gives 0.8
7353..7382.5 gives 1.1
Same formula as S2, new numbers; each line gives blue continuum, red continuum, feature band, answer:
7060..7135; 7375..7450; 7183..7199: 1.1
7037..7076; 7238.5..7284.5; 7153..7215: 4.1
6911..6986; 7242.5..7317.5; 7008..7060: -0.7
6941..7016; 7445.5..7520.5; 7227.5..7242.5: 0.6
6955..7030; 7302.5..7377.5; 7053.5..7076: 0.6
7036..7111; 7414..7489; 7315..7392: 1.4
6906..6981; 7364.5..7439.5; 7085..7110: 1.9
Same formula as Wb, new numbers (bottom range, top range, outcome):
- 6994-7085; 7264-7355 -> 0.98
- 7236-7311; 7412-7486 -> 1.06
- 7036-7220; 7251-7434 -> 1.05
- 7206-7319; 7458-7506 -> 1.08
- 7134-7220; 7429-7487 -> 1.12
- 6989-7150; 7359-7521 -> 1.06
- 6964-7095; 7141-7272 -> 0.95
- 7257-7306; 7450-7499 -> 1.07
